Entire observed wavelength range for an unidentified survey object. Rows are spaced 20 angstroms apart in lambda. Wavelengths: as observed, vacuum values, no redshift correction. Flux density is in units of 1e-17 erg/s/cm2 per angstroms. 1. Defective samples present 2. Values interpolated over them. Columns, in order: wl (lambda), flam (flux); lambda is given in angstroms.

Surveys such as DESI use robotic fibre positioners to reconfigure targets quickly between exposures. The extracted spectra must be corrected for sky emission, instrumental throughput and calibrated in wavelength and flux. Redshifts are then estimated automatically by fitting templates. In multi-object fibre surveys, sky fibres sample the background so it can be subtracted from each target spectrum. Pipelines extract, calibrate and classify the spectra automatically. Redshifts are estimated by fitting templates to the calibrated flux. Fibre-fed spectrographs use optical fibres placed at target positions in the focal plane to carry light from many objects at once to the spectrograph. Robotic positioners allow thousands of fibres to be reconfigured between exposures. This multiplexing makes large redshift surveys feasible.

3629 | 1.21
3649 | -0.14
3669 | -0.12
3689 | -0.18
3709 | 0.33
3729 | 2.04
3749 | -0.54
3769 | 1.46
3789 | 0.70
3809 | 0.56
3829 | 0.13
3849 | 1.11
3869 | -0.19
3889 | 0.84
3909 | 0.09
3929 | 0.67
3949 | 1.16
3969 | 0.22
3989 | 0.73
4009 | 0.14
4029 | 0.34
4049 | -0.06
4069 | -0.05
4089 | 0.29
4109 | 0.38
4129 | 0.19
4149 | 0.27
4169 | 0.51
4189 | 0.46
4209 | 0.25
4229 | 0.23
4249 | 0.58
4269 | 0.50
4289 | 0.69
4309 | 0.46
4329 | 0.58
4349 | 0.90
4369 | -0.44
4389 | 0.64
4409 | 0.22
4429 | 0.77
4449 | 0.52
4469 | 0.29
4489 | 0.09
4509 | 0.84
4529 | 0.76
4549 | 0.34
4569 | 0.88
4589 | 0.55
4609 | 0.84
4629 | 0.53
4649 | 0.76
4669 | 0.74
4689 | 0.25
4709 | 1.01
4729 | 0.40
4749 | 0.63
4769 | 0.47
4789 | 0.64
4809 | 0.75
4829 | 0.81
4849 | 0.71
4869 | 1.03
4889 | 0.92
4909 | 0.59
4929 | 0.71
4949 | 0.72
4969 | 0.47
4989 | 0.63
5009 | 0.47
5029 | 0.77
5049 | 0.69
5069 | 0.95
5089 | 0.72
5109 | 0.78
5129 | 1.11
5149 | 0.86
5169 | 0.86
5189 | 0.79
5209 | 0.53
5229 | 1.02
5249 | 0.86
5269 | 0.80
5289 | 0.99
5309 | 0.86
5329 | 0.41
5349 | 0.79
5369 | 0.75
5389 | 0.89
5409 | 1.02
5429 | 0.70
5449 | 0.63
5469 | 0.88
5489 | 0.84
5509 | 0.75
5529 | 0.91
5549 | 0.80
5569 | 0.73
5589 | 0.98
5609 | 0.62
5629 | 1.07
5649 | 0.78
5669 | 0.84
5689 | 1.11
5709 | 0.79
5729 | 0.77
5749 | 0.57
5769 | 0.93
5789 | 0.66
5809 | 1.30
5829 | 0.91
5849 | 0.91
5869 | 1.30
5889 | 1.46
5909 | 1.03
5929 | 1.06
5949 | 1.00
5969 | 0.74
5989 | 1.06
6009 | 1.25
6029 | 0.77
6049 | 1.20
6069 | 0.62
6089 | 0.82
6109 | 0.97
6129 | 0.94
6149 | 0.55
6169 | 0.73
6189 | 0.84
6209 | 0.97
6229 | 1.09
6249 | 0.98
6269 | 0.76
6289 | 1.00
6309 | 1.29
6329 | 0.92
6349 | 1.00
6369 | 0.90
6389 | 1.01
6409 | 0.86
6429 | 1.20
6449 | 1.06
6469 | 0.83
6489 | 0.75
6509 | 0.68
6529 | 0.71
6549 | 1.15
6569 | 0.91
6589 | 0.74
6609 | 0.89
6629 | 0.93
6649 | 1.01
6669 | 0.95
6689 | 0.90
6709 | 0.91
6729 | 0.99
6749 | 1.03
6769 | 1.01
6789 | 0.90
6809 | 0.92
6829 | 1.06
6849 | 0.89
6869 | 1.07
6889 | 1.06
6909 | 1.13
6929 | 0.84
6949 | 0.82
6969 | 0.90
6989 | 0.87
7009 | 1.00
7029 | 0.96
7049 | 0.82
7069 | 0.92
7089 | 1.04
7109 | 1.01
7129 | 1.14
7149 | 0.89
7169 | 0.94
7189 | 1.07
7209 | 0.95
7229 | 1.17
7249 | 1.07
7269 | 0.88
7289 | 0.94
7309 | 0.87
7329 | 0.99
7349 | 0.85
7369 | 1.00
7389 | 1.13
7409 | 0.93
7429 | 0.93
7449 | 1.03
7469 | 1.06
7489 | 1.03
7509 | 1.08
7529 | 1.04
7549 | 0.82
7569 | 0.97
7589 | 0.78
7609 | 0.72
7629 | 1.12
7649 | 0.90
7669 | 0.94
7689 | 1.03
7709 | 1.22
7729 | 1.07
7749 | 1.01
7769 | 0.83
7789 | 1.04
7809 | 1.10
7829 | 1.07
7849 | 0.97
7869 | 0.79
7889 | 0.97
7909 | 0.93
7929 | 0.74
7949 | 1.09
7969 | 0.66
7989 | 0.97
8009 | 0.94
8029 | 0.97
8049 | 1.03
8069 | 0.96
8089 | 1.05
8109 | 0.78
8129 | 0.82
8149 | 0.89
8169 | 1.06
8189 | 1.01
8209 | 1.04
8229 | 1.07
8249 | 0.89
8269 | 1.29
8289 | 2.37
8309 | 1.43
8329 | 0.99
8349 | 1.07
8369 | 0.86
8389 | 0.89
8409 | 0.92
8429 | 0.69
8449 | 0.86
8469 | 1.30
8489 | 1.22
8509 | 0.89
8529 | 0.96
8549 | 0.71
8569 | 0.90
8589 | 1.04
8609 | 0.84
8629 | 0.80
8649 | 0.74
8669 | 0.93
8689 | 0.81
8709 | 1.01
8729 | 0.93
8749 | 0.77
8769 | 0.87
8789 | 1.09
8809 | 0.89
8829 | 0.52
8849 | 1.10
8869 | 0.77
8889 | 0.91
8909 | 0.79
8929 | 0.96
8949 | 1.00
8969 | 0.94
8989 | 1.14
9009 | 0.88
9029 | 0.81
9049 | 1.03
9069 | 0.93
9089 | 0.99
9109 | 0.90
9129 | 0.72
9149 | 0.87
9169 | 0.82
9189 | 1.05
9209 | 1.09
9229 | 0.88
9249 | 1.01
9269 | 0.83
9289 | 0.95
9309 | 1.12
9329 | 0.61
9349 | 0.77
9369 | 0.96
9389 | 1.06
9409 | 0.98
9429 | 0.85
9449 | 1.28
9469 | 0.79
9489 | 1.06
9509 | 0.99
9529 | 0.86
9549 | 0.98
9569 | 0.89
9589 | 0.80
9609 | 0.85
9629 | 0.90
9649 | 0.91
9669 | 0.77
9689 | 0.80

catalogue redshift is 0.261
